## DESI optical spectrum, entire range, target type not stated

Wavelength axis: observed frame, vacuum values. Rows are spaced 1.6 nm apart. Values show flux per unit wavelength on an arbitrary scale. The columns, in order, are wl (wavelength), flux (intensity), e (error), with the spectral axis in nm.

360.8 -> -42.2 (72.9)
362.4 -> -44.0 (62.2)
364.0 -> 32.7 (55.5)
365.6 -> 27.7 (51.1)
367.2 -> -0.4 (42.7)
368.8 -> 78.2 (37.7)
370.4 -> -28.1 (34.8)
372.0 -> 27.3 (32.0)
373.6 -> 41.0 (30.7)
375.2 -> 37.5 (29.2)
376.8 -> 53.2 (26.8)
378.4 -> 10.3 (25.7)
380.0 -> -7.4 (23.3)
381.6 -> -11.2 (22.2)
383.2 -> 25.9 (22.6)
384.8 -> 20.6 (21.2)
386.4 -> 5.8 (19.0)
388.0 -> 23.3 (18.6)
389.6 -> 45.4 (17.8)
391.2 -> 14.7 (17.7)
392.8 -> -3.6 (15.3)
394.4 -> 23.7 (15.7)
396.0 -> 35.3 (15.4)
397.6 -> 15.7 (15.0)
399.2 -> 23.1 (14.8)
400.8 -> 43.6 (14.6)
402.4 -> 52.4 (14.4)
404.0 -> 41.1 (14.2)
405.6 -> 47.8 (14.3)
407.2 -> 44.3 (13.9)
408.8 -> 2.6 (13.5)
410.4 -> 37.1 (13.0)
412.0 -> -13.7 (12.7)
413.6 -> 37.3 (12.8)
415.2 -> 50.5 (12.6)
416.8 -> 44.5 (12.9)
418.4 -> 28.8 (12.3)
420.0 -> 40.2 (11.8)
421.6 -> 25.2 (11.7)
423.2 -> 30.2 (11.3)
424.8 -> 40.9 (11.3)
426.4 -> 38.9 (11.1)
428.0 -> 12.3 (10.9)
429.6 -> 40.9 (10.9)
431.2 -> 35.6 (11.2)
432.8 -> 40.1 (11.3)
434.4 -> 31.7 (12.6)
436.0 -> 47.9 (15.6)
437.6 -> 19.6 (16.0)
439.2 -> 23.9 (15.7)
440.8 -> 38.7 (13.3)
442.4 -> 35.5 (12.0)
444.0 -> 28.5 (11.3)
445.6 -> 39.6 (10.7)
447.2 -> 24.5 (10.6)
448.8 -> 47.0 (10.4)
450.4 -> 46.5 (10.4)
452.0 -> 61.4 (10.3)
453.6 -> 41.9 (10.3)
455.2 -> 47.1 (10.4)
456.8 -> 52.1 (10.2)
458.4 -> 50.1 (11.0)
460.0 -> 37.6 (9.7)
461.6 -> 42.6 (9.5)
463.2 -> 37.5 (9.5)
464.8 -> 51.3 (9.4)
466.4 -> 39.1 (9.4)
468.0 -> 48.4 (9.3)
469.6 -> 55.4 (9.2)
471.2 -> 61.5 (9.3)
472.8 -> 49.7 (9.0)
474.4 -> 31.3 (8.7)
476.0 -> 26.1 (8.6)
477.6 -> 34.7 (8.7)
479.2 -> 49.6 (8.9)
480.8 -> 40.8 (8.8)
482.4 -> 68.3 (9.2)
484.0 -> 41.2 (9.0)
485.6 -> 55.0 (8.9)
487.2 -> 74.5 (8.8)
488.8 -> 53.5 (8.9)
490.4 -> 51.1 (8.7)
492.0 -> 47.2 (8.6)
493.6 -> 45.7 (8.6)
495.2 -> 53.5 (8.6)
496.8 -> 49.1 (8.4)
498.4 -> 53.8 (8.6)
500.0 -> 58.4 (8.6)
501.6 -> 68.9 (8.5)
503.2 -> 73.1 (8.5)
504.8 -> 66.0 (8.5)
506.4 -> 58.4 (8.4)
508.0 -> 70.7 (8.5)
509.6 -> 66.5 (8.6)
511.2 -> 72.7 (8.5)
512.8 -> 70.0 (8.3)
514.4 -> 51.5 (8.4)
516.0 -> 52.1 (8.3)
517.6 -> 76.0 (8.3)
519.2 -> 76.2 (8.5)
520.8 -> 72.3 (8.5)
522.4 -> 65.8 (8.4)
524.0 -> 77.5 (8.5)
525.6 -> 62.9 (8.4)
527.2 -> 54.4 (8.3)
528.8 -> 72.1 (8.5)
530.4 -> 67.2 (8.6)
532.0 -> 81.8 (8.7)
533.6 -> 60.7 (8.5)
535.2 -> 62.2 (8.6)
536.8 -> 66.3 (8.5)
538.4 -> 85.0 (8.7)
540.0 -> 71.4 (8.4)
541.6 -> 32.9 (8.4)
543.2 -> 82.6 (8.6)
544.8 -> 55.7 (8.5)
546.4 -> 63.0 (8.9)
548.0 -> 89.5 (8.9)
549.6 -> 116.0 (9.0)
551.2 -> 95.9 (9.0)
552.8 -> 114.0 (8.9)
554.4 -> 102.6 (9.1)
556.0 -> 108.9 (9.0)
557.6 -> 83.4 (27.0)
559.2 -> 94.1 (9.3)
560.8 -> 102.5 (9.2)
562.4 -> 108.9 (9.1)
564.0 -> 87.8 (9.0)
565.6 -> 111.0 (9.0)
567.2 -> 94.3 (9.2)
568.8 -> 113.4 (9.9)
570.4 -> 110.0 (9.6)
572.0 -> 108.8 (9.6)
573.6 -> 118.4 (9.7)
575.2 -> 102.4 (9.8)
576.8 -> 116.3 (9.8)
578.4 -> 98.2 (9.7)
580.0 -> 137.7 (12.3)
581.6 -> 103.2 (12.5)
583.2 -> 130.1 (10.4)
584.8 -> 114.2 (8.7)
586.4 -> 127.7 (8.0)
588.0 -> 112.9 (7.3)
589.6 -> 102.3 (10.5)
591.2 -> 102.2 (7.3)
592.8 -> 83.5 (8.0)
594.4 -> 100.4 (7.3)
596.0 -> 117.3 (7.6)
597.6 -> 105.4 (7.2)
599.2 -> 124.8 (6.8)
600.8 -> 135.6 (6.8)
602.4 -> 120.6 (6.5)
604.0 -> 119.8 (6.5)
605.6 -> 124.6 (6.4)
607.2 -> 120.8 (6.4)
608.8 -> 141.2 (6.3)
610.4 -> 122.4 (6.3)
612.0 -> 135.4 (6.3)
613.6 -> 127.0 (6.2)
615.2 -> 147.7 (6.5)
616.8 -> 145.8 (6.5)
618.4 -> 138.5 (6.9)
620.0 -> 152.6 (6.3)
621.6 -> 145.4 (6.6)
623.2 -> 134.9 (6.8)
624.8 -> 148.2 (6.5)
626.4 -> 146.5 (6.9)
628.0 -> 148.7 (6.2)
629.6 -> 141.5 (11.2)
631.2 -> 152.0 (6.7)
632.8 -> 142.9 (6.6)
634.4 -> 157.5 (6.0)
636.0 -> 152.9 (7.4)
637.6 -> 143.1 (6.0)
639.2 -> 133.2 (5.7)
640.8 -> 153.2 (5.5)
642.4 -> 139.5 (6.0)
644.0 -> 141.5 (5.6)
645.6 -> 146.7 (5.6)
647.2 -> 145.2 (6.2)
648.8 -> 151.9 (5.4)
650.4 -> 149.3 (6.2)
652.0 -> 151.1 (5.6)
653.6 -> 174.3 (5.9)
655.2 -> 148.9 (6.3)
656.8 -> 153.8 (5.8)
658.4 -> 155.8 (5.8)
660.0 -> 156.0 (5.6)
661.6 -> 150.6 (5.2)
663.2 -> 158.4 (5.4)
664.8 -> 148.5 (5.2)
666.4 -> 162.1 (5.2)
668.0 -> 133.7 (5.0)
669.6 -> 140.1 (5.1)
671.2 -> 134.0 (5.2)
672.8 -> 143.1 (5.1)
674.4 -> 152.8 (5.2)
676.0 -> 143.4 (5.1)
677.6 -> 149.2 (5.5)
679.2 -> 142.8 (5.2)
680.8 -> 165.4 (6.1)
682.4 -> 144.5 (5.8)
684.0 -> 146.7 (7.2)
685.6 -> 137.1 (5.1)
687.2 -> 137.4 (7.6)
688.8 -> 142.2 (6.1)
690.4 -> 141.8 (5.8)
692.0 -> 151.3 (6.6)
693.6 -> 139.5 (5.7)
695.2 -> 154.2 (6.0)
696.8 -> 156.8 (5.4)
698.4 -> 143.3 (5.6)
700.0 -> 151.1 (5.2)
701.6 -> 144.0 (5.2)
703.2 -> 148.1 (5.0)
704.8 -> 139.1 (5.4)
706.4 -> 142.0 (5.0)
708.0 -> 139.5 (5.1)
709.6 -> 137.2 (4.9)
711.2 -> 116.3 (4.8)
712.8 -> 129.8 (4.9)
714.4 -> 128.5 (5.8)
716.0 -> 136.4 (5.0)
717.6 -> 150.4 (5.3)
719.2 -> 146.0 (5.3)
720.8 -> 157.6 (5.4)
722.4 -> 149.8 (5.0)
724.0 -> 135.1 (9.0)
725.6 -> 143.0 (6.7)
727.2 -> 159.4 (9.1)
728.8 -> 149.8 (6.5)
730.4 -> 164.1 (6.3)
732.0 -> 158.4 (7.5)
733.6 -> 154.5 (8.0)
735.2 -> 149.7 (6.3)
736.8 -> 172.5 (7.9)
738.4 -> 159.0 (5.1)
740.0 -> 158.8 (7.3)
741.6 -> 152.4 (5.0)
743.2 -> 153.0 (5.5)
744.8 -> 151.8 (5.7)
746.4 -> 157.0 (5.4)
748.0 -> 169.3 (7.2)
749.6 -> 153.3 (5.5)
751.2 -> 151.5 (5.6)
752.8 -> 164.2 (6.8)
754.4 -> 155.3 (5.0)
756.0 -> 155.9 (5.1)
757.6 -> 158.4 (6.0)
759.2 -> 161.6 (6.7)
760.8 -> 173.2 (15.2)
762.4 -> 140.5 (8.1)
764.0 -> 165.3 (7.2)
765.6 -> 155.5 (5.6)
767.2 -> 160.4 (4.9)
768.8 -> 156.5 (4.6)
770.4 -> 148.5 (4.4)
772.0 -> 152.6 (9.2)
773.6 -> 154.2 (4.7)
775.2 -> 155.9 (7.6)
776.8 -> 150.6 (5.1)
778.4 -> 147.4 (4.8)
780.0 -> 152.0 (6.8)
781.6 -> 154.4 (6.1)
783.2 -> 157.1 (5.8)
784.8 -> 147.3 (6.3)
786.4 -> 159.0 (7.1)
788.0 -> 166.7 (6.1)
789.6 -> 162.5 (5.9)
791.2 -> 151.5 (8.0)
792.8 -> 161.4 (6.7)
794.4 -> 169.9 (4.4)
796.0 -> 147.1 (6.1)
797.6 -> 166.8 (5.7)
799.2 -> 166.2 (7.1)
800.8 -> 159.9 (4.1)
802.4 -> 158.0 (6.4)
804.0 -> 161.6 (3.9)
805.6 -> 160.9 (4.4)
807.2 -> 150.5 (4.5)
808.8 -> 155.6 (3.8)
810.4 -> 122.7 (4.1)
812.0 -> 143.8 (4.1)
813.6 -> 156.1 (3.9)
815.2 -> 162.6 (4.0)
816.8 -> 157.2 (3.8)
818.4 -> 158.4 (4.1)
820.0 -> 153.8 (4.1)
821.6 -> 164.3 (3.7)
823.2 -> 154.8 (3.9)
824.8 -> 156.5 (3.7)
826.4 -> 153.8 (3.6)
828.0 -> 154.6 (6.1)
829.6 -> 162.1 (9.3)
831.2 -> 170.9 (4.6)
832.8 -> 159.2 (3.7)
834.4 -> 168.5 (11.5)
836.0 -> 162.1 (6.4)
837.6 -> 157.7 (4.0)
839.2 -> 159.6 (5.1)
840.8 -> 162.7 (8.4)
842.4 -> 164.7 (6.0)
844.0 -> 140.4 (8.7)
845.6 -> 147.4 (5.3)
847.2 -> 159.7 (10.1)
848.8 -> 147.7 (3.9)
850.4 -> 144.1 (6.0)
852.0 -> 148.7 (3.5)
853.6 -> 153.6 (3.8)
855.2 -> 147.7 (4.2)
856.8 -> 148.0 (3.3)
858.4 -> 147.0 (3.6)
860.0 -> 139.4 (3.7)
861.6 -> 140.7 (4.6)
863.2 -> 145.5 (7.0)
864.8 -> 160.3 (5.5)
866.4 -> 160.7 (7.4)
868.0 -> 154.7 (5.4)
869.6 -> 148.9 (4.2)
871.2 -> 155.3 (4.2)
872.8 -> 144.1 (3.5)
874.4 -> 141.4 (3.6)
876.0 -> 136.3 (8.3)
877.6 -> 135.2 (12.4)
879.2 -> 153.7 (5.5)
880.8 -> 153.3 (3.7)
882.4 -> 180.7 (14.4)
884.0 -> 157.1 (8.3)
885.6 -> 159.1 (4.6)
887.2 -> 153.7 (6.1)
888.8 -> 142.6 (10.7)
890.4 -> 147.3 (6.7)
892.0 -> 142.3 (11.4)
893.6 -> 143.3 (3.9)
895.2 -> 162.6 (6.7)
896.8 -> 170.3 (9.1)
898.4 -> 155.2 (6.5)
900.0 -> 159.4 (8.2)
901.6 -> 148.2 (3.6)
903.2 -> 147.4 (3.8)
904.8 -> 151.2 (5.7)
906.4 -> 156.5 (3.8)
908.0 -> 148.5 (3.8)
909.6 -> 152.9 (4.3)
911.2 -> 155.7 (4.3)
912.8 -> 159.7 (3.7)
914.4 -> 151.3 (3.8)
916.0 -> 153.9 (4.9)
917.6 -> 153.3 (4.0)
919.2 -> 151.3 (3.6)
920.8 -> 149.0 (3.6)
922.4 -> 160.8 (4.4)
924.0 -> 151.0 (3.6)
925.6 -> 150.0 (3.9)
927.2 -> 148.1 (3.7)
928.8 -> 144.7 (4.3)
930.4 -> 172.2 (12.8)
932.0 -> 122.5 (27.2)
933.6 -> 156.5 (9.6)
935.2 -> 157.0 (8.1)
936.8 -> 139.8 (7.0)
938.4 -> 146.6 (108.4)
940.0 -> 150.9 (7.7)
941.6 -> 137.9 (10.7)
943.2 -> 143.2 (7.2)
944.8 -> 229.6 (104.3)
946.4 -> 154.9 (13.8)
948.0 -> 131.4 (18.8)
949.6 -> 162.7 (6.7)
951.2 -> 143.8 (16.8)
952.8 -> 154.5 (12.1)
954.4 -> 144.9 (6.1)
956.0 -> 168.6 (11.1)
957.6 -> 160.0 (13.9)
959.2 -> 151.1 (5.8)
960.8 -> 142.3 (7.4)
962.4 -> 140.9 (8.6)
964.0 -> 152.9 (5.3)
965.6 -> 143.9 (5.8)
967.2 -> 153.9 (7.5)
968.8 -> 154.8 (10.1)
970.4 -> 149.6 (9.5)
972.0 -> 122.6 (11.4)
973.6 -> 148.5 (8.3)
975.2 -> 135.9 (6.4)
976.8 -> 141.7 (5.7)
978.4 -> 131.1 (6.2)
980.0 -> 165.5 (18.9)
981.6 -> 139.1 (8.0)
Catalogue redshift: 0.38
